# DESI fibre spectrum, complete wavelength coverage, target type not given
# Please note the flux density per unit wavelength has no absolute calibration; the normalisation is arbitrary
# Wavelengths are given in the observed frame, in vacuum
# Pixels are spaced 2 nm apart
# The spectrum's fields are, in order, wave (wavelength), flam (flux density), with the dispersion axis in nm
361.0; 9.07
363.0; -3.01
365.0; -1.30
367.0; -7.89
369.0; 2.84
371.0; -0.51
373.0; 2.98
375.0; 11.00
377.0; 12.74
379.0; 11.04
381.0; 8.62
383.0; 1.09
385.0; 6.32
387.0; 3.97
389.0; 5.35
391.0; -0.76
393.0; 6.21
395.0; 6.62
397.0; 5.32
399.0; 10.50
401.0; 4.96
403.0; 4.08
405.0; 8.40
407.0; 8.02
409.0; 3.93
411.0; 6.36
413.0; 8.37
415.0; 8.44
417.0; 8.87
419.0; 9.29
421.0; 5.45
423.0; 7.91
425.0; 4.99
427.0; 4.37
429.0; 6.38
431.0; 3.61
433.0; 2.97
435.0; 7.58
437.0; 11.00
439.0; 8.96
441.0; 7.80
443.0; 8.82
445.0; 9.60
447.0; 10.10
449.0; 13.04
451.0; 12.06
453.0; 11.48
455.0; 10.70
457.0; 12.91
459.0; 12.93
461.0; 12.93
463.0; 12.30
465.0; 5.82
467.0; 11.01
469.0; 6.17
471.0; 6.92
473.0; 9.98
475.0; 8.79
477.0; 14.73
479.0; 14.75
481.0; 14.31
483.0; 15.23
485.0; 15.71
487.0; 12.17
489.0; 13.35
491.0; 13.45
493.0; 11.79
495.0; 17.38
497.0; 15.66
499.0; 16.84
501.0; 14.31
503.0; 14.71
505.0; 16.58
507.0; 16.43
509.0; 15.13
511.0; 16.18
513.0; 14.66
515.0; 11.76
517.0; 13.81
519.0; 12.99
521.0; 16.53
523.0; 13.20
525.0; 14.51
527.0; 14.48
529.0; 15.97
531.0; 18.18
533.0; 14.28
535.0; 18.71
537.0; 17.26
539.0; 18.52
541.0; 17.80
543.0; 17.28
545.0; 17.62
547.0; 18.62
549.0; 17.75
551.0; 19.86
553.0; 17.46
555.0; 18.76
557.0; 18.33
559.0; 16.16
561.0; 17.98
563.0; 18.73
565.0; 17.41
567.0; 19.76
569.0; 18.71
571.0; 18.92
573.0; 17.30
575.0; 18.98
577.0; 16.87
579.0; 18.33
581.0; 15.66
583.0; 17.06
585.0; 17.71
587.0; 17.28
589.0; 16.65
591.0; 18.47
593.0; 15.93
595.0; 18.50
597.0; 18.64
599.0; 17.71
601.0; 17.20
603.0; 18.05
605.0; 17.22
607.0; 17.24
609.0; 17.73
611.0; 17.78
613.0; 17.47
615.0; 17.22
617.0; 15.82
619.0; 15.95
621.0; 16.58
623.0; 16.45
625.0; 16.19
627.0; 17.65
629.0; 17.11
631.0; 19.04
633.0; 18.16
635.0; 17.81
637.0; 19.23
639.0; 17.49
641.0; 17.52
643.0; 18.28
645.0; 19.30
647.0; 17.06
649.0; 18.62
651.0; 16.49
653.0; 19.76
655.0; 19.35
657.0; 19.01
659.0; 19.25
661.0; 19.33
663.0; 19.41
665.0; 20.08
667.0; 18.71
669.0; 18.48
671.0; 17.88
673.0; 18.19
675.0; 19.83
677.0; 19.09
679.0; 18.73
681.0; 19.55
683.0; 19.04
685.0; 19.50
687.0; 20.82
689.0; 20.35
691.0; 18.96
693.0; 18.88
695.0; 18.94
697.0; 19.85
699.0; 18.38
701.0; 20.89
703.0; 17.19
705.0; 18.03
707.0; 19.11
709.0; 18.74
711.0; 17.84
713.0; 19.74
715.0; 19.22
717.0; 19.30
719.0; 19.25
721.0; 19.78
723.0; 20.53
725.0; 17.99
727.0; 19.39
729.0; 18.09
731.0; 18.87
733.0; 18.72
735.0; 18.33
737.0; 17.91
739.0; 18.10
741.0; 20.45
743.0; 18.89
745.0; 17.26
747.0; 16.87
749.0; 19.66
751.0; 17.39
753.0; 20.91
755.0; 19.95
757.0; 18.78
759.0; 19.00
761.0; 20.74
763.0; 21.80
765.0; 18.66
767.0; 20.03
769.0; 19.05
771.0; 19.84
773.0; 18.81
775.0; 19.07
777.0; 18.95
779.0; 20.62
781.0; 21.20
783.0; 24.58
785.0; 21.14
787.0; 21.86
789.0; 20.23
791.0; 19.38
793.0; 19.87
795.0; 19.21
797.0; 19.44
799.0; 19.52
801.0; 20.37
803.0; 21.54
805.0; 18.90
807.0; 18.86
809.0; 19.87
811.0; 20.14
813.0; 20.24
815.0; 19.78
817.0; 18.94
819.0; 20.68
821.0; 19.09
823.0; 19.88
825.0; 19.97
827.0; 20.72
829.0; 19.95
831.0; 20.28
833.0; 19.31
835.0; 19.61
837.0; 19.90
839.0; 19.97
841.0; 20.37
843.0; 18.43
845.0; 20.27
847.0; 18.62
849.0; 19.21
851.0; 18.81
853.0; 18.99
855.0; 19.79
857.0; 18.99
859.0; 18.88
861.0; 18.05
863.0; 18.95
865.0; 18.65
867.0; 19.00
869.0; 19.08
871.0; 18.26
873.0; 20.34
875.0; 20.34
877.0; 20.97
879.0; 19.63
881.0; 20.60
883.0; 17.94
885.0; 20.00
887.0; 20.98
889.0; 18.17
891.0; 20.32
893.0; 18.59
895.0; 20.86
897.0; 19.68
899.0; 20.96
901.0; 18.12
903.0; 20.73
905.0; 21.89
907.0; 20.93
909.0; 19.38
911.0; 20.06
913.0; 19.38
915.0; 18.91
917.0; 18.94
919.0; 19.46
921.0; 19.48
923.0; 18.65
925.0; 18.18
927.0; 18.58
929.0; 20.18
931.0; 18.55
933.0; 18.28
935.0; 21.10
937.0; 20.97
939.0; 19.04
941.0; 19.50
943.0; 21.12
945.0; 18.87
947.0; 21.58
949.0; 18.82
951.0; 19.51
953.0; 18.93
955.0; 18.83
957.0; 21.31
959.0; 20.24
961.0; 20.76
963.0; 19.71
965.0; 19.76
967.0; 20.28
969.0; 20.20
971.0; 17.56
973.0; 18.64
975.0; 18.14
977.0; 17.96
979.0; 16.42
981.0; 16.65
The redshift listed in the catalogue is 0.19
